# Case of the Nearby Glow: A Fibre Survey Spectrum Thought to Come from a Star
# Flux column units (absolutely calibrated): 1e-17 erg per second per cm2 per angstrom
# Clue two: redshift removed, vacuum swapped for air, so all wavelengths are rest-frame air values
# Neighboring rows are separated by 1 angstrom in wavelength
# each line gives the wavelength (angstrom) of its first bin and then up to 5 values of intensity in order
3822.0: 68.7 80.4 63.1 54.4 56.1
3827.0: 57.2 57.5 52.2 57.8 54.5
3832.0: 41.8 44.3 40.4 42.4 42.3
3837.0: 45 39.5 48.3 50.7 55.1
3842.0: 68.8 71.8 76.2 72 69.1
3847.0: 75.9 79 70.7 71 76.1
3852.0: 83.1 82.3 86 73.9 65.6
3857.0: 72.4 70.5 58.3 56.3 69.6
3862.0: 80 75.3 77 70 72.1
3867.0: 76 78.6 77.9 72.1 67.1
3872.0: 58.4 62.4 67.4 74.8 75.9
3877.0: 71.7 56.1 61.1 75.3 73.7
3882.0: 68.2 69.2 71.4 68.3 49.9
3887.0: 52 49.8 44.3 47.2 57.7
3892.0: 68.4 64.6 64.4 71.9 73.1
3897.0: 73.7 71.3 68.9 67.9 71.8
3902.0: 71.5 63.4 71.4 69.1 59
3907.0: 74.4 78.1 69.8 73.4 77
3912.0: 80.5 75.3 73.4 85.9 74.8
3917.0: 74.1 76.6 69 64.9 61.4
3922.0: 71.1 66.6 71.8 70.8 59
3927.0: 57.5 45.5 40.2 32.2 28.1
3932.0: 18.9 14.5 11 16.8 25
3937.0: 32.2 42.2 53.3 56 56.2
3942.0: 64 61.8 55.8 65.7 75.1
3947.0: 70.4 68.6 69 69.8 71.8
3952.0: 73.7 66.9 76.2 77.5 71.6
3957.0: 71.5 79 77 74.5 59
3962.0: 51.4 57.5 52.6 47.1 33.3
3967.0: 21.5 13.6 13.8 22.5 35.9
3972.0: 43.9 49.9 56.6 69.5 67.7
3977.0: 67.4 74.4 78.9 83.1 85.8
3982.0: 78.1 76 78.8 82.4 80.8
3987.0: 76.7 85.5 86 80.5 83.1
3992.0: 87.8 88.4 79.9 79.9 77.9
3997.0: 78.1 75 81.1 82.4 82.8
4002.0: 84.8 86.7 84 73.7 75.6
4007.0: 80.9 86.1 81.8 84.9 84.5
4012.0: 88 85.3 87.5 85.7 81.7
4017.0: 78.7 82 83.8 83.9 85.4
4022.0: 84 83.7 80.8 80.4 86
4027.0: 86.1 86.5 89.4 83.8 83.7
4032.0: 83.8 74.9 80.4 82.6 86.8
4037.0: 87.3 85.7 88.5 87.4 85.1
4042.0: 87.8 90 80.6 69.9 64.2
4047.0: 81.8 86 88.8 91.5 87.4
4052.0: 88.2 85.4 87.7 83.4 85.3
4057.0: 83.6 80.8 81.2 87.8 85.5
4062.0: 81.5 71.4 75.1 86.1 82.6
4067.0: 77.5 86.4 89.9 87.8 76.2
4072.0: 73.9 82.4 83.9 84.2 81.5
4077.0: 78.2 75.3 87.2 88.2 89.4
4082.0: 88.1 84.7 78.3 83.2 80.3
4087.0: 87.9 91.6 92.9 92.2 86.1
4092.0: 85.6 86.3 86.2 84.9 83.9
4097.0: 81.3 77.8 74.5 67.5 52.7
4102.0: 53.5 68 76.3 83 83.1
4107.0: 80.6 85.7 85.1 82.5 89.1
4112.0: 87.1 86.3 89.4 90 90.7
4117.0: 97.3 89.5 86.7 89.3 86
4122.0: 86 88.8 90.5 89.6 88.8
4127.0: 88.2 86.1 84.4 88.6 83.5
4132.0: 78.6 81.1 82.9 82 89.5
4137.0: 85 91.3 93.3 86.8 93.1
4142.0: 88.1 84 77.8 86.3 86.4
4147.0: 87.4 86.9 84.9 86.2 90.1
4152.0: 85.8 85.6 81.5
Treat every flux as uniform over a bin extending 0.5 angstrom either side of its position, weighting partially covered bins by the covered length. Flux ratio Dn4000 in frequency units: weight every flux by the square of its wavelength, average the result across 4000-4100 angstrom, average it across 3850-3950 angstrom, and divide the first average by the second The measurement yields 1.4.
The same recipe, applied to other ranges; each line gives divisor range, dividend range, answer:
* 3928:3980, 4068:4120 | 1.68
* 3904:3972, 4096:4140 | 1.59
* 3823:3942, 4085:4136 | 1.51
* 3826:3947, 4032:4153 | 1.49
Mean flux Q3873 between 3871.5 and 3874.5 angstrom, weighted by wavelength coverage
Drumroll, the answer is 62.7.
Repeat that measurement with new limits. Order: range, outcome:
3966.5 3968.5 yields 17.6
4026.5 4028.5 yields 86.3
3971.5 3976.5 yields 57.5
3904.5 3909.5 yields 70.1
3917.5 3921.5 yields 68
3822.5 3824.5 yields 71.8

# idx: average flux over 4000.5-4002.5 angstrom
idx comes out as 83.8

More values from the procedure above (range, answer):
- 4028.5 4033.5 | 83.1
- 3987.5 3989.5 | 85.8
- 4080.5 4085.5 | 84.7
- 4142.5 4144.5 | 80.9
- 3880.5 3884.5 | 70.6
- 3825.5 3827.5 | 56.7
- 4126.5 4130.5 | 86.8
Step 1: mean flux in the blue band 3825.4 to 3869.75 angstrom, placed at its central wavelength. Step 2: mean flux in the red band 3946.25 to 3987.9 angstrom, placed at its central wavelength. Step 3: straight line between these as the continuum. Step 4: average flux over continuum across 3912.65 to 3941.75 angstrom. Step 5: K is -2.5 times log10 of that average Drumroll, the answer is 0.21 mag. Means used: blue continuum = 64.6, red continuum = 63.1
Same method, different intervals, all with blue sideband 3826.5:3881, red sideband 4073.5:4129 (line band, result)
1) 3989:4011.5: -0.077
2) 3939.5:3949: 0.130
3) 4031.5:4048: -0.042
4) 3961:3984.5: 0.331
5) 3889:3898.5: 0.061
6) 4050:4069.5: -0.039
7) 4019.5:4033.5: -0.073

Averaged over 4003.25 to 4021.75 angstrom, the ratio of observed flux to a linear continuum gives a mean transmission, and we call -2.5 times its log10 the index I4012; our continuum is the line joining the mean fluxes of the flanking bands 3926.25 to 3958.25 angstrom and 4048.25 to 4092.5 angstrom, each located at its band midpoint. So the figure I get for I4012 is -0.18 mag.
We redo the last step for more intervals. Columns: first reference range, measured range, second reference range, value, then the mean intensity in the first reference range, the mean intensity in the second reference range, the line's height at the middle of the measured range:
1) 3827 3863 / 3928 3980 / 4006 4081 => 0.371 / 63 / 83.4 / 74.2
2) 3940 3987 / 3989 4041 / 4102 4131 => -0.183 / 62.6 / 85.7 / 70.4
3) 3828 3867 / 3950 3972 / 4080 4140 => 0.308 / 64.2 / 84.3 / 72.9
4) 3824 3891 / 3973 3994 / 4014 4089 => -0.013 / 64.1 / 83.6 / 76.7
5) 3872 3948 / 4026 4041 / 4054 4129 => -0.114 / 61.3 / 83.4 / 76.4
